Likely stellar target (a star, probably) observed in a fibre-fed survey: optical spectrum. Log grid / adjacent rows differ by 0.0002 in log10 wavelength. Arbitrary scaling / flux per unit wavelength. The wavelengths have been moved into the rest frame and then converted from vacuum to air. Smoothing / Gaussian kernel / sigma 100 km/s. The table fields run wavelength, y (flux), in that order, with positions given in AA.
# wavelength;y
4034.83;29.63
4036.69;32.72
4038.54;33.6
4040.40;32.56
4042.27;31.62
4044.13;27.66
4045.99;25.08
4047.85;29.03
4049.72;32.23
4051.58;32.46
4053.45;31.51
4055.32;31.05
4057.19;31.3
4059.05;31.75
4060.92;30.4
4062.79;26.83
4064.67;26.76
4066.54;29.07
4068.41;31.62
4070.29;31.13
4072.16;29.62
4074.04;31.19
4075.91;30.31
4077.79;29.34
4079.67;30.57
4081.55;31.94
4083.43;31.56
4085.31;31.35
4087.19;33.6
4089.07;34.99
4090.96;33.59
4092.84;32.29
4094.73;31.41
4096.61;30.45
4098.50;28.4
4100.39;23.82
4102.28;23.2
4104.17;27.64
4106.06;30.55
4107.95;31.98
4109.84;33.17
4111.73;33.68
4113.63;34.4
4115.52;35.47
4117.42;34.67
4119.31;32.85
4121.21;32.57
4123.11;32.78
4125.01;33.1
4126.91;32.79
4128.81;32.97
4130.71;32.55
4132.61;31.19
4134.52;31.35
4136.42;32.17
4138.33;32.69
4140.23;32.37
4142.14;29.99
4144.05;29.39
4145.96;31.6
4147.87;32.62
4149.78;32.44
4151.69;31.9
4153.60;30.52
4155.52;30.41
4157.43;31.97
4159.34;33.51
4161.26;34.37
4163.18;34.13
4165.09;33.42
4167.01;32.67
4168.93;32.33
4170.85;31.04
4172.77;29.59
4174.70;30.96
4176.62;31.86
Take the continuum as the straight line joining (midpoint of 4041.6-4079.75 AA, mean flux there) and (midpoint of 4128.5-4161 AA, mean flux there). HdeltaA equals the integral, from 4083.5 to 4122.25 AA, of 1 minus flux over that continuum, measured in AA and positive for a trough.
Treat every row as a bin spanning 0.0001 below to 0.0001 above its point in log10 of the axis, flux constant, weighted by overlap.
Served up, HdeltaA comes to -0.77 AA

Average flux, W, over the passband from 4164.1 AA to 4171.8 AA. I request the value 32.4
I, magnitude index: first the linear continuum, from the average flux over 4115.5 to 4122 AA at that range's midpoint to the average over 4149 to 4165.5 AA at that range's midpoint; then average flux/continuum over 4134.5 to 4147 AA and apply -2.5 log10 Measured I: 0.06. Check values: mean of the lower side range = 33.7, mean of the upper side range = 32.5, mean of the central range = 31.4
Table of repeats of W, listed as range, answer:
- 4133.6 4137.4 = 31.8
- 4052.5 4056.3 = 31.2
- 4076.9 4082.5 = 30.6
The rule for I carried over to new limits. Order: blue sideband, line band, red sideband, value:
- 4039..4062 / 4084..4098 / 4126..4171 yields -0.04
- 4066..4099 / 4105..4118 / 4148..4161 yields -0.06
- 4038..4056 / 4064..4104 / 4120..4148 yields 0.03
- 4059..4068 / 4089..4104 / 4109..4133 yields 0.07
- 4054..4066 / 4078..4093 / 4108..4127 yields -0.03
